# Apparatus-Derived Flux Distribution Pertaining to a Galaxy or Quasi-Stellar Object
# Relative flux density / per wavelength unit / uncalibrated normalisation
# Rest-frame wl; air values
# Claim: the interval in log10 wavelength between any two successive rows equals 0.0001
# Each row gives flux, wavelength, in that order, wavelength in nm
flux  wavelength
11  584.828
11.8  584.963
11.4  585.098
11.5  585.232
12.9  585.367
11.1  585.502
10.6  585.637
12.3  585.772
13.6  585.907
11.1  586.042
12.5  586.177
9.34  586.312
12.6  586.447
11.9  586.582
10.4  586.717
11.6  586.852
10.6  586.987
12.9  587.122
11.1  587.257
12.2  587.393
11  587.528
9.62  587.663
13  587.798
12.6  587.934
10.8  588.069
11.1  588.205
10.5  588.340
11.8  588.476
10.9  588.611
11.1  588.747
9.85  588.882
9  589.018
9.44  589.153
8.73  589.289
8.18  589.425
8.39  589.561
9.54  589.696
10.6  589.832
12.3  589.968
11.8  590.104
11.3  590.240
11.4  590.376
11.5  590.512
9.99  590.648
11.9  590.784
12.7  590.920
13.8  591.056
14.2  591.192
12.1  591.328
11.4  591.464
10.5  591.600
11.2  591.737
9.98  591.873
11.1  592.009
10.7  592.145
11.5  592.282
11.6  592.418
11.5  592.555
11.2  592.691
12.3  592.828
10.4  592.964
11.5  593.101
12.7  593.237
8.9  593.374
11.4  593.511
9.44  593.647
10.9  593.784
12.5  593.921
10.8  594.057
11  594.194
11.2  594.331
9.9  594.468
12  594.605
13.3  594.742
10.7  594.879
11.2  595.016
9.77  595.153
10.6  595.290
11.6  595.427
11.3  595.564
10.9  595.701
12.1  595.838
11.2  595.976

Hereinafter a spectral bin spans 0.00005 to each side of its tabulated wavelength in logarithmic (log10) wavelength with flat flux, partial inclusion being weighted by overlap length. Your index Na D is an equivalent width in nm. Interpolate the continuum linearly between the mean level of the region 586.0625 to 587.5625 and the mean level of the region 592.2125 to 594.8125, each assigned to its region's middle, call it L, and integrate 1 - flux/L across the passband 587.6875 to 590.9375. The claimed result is 0.19 nm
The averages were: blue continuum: 11.5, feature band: 10.7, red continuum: 11.3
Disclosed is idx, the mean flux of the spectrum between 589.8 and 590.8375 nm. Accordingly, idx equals 11.4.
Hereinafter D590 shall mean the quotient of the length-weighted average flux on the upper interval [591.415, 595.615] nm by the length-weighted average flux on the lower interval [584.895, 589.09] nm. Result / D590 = 1.0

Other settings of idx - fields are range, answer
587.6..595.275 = 11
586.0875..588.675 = 11.4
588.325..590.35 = 10.2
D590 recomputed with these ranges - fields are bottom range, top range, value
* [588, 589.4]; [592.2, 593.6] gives 1.10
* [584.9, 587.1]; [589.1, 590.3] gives 0.86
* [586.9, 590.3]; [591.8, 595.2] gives 1.03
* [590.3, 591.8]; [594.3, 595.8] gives 0.94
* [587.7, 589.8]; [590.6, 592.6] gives 1.13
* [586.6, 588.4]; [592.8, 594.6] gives 0.97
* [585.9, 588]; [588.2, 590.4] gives 0.89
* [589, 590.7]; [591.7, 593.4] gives 1.10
